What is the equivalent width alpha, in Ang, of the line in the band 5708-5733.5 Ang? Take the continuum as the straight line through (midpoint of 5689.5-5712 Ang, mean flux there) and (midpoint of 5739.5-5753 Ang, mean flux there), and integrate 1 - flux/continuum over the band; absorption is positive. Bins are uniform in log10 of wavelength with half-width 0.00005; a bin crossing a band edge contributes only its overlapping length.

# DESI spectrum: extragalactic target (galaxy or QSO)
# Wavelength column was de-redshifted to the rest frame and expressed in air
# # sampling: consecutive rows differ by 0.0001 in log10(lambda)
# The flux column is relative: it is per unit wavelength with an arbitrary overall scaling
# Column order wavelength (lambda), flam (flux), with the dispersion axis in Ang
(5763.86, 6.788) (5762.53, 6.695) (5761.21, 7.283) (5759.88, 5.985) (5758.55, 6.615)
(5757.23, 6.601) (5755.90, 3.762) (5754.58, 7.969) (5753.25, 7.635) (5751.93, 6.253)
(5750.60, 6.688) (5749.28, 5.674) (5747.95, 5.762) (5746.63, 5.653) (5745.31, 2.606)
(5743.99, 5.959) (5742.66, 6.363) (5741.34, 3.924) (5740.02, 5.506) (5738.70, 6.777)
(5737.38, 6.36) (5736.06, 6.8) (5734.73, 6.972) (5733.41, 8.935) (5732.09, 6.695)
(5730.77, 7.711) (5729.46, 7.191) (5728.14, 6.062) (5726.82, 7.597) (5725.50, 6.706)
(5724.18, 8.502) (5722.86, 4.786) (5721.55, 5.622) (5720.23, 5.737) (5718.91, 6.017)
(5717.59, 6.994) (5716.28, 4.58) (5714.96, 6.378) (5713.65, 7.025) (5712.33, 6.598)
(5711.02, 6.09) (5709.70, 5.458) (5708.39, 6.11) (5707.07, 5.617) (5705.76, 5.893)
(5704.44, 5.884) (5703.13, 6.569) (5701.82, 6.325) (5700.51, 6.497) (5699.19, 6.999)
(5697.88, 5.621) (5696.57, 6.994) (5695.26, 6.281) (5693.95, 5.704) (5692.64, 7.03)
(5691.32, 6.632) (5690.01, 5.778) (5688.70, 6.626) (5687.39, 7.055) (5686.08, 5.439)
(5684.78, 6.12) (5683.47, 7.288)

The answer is -2.6 Ang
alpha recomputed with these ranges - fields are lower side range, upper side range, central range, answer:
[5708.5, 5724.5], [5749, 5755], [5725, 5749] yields 0.8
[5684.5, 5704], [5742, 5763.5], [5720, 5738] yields -1.9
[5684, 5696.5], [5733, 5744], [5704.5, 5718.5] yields 0.6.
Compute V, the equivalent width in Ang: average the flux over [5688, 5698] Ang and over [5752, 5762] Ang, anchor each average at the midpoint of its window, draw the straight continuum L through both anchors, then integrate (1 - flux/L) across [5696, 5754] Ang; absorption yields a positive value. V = 1.60 Ang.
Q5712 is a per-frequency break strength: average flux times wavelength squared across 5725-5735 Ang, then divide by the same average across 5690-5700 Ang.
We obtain 1.1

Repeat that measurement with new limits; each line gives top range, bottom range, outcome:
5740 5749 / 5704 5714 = 0.85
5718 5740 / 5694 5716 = 1.09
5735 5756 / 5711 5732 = 0.92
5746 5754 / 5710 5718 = 1.02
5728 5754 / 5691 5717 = 1.03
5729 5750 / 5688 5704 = 0.98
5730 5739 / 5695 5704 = 1.13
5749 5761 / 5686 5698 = 1.03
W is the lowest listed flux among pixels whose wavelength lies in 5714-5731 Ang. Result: 4.58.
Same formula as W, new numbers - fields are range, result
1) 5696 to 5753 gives 2.606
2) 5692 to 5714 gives 5.458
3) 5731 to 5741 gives 5.506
